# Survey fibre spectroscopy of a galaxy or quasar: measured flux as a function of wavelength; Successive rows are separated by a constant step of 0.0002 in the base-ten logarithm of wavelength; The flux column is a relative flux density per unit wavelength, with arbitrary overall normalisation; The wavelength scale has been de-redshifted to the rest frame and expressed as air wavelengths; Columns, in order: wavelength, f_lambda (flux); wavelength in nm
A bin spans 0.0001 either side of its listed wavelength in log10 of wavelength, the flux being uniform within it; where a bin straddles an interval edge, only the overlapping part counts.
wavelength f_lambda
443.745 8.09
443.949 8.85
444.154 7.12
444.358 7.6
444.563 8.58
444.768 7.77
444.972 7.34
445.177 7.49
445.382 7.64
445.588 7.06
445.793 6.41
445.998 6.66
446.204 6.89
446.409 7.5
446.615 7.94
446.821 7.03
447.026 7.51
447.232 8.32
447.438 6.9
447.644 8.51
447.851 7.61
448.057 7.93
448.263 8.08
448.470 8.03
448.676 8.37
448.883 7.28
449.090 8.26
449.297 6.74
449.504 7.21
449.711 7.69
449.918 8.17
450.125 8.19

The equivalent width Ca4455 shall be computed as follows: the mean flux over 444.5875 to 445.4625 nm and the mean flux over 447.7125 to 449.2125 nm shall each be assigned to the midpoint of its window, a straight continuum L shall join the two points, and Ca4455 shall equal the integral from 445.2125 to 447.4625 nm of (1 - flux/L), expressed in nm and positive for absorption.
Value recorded 0.140 nm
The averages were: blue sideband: 7.65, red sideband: 7.93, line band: 7.28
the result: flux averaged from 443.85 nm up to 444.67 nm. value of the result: 8.03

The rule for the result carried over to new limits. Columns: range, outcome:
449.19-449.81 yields 7.21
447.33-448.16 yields 7.74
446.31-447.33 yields 7.66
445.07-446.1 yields 7.05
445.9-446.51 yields 7.02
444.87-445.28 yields 7.42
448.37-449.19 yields 7.98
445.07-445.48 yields 7.56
